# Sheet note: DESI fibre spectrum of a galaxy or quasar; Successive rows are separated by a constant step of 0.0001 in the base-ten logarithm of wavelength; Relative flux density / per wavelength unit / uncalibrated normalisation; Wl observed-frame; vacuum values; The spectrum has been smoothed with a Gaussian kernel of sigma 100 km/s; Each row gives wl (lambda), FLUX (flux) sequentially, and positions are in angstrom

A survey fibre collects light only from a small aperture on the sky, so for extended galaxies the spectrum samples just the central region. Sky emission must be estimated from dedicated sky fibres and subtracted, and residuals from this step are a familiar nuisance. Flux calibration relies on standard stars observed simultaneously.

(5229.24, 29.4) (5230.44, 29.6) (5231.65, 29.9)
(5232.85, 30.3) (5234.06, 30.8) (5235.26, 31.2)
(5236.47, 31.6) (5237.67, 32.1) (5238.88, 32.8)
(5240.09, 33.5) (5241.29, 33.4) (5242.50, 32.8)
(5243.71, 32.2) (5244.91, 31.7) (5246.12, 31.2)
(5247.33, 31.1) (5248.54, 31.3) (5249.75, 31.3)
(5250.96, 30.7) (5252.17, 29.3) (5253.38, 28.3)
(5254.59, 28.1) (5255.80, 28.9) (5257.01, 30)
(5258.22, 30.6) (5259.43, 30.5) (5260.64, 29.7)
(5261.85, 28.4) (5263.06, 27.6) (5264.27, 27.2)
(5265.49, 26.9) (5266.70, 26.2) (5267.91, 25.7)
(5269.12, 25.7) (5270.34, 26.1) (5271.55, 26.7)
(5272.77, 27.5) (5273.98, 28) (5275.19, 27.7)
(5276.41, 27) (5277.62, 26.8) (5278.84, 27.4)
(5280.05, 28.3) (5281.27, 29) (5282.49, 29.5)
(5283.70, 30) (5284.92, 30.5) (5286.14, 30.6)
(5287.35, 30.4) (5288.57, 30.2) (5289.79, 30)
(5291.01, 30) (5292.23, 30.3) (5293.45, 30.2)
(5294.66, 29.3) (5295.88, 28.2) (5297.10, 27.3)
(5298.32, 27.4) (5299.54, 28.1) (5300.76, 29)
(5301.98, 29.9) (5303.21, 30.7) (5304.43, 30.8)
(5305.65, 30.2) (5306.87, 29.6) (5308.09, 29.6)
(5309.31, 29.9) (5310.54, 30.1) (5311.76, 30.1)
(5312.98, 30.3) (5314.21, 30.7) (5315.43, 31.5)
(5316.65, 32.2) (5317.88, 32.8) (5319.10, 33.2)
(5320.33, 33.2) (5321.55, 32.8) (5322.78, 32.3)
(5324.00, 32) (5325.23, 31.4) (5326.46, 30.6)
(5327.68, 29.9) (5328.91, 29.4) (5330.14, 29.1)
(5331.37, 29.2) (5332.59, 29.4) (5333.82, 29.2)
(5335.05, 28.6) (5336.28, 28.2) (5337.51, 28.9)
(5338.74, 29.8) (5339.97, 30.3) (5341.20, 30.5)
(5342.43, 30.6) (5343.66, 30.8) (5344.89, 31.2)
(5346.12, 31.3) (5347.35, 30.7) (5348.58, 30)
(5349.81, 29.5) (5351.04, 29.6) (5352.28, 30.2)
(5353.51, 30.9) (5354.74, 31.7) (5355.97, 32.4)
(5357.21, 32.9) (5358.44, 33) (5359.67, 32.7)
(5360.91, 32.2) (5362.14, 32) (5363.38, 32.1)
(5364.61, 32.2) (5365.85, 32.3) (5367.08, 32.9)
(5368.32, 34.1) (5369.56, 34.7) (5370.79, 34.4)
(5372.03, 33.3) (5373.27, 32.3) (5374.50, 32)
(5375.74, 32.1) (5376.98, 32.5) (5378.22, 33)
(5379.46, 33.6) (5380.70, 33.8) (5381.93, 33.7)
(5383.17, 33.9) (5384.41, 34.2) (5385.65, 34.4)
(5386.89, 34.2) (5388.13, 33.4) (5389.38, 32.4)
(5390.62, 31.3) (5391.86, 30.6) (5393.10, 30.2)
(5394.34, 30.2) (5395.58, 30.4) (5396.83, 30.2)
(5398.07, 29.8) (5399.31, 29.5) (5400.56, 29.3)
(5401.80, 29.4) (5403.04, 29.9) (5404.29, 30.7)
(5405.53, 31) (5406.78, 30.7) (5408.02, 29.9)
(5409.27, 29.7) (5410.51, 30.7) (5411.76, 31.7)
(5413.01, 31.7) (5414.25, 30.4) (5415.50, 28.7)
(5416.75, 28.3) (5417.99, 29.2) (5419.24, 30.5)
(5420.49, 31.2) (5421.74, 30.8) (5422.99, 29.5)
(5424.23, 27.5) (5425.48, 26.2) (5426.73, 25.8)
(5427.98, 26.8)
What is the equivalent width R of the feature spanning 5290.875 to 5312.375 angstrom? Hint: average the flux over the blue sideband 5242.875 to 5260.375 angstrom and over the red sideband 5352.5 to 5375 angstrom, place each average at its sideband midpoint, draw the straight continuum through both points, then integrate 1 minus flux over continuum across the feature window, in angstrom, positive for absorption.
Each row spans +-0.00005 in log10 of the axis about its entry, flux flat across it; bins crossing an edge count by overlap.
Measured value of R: 1.3 angstrom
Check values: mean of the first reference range 30.4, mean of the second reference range 32.6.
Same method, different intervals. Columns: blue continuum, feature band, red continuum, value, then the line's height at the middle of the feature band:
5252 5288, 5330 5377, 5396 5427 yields -3.5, 29.1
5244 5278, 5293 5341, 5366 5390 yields 1.2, 30.9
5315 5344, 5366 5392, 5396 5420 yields -2.5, 30.3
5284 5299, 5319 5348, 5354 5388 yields 0.8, 31.4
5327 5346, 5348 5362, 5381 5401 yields -0.4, 30.4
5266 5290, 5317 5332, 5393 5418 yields -1.3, 28.9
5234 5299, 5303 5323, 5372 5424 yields -0.7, 30.1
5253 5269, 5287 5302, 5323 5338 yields -0.1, 29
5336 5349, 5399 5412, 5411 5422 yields 0.0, 30.3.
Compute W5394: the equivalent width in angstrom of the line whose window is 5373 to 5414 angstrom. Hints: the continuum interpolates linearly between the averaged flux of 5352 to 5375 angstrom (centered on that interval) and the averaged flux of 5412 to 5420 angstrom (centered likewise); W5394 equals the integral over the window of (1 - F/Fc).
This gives -0.7 angstrom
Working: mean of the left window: 32.6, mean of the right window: 29.9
